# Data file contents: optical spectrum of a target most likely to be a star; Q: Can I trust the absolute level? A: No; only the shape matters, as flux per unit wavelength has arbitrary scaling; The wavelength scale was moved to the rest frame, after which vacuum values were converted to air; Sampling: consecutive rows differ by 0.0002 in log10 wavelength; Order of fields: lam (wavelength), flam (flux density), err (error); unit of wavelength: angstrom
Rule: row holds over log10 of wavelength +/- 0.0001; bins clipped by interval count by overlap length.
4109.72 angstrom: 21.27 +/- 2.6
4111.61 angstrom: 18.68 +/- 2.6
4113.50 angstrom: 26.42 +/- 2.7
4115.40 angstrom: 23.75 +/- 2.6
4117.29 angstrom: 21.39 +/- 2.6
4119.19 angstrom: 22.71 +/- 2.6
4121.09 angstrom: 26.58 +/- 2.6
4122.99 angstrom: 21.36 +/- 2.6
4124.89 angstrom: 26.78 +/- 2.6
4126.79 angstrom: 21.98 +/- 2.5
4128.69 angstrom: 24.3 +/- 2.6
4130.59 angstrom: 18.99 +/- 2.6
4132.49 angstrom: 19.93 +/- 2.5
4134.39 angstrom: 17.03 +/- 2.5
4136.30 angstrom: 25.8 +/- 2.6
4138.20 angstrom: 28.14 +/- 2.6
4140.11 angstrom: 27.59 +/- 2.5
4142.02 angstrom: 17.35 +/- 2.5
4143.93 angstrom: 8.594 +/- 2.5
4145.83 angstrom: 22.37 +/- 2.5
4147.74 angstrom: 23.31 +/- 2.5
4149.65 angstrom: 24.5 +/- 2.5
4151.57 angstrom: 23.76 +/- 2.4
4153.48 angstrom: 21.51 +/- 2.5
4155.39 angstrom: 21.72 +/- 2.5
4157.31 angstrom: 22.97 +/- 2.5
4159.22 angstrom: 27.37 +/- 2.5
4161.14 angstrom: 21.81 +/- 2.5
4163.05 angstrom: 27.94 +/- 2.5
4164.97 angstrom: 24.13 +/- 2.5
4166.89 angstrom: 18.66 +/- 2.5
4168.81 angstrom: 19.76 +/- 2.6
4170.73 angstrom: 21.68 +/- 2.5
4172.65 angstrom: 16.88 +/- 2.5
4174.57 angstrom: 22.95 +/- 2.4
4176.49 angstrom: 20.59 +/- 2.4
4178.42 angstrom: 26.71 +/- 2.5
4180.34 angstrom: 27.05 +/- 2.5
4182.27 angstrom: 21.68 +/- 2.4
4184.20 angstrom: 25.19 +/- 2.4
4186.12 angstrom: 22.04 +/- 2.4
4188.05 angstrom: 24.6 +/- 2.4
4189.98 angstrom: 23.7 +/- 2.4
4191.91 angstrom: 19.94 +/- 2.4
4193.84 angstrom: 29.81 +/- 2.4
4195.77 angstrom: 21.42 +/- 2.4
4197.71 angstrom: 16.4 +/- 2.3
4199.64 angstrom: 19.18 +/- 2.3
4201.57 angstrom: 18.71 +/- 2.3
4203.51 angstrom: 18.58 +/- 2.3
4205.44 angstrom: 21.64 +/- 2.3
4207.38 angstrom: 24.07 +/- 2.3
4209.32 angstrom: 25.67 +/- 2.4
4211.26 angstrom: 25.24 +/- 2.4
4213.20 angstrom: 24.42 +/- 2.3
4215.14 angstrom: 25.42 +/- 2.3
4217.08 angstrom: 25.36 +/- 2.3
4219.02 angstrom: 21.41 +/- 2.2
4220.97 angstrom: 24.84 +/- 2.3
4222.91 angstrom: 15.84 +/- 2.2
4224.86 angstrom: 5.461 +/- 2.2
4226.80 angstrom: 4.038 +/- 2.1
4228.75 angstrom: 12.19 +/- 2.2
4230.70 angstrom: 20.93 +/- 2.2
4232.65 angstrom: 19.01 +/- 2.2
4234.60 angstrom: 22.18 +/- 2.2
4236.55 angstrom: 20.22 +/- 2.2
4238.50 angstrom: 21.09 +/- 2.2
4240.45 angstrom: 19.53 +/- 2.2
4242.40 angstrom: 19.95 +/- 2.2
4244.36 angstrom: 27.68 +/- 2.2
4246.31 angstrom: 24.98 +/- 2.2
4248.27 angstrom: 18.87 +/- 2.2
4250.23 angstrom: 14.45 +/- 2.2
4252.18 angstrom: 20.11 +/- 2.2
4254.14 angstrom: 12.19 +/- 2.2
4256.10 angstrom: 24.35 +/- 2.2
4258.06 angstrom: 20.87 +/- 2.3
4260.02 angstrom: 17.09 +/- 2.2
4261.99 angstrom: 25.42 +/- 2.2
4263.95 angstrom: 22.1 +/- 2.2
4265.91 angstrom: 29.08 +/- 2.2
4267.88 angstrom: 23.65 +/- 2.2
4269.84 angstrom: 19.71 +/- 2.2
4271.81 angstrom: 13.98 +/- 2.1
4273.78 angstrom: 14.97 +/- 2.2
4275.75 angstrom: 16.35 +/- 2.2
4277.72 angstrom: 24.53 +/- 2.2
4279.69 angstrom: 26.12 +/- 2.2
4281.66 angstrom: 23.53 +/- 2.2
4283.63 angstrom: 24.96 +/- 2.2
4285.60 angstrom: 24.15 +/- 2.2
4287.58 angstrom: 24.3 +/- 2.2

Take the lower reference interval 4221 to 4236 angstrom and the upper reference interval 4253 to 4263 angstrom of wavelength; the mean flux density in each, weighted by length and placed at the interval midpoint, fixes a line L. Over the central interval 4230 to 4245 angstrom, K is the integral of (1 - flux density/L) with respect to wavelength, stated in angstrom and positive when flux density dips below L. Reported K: -4.2 angstrom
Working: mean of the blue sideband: 15.1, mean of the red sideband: 20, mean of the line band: 21.2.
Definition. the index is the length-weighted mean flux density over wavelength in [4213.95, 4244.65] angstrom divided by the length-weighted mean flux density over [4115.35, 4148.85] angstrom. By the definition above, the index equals 0.86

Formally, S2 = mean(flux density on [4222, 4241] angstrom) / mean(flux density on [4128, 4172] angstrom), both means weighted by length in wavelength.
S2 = 0.72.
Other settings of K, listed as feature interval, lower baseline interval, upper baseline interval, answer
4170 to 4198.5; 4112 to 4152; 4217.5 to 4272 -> -2.3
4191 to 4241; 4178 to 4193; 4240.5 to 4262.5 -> 4.9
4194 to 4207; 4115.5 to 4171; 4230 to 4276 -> 0.7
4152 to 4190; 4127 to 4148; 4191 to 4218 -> -1.9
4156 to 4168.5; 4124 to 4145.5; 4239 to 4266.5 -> -1.2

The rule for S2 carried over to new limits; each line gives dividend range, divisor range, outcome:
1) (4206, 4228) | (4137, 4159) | 0.90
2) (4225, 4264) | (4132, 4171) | 0.86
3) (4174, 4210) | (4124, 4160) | 1.01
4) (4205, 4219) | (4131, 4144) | 1.14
